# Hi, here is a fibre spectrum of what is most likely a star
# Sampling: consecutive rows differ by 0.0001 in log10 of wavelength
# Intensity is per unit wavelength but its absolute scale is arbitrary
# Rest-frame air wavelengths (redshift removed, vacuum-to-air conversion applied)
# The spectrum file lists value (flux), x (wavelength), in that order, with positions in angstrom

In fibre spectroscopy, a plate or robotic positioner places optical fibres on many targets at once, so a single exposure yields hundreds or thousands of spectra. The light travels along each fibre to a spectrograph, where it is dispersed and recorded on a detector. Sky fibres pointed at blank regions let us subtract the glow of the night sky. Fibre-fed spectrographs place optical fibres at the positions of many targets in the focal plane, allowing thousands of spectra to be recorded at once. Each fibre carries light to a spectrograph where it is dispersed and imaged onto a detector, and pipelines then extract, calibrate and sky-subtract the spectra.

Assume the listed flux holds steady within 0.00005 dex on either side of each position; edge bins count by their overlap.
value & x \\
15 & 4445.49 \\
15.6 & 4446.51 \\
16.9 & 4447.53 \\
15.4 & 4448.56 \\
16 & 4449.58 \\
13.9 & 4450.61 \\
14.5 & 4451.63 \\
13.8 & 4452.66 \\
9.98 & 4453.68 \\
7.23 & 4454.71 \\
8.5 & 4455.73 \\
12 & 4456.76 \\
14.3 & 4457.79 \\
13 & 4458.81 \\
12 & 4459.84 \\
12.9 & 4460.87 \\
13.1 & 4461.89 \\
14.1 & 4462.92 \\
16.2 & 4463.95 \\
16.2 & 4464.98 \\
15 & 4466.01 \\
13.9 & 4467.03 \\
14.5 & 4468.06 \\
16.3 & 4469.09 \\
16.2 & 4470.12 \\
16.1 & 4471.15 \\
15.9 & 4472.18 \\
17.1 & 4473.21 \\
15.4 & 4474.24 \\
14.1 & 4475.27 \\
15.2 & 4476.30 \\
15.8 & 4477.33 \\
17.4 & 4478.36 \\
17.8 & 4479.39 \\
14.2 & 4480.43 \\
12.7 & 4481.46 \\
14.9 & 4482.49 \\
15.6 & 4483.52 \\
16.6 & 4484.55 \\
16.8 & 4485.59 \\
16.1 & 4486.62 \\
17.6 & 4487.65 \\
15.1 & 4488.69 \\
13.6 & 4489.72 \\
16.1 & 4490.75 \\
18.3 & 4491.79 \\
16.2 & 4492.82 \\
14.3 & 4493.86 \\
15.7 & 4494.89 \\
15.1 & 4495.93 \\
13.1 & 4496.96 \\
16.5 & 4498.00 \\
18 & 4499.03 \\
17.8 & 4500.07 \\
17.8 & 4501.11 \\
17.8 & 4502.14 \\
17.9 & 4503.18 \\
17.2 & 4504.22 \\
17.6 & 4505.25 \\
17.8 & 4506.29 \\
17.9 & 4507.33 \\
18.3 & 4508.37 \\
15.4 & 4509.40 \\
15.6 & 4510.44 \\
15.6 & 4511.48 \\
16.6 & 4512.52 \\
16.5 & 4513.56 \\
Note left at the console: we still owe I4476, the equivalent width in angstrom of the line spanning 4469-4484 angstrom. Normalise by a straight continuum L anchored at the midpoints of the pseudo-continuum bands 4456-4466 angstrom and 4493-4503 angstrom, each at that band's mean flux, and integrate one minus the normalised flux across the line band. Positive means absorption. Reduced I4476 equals -0.9 angstrom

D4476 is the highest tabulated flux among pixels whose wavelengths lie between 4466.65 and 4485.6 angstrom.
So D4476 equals 17.8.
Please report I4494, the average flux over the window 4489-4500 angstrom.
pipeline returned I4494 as 15.8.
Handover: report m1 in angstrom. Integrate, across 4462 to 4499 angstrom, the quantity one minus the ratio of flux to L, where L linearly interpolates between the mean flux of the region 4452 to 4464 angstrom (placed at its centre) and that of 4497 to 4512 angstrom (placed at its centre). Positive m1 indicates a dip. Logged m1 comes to -2.9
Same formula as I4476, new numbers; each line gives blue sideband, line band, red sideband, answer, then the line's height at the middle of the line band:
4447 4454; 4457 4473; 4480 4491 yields 0.2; 14.9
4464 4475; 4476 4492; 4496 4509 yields 0.5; 16.3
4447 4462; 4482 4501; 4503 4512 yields -0.3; 15.8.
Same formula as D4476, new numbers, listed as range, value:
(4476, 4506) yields 18.3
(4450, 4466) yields 16.2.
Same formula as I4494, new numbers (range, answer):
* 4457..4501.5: 15.4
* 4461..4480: 15.5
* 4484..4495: 16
